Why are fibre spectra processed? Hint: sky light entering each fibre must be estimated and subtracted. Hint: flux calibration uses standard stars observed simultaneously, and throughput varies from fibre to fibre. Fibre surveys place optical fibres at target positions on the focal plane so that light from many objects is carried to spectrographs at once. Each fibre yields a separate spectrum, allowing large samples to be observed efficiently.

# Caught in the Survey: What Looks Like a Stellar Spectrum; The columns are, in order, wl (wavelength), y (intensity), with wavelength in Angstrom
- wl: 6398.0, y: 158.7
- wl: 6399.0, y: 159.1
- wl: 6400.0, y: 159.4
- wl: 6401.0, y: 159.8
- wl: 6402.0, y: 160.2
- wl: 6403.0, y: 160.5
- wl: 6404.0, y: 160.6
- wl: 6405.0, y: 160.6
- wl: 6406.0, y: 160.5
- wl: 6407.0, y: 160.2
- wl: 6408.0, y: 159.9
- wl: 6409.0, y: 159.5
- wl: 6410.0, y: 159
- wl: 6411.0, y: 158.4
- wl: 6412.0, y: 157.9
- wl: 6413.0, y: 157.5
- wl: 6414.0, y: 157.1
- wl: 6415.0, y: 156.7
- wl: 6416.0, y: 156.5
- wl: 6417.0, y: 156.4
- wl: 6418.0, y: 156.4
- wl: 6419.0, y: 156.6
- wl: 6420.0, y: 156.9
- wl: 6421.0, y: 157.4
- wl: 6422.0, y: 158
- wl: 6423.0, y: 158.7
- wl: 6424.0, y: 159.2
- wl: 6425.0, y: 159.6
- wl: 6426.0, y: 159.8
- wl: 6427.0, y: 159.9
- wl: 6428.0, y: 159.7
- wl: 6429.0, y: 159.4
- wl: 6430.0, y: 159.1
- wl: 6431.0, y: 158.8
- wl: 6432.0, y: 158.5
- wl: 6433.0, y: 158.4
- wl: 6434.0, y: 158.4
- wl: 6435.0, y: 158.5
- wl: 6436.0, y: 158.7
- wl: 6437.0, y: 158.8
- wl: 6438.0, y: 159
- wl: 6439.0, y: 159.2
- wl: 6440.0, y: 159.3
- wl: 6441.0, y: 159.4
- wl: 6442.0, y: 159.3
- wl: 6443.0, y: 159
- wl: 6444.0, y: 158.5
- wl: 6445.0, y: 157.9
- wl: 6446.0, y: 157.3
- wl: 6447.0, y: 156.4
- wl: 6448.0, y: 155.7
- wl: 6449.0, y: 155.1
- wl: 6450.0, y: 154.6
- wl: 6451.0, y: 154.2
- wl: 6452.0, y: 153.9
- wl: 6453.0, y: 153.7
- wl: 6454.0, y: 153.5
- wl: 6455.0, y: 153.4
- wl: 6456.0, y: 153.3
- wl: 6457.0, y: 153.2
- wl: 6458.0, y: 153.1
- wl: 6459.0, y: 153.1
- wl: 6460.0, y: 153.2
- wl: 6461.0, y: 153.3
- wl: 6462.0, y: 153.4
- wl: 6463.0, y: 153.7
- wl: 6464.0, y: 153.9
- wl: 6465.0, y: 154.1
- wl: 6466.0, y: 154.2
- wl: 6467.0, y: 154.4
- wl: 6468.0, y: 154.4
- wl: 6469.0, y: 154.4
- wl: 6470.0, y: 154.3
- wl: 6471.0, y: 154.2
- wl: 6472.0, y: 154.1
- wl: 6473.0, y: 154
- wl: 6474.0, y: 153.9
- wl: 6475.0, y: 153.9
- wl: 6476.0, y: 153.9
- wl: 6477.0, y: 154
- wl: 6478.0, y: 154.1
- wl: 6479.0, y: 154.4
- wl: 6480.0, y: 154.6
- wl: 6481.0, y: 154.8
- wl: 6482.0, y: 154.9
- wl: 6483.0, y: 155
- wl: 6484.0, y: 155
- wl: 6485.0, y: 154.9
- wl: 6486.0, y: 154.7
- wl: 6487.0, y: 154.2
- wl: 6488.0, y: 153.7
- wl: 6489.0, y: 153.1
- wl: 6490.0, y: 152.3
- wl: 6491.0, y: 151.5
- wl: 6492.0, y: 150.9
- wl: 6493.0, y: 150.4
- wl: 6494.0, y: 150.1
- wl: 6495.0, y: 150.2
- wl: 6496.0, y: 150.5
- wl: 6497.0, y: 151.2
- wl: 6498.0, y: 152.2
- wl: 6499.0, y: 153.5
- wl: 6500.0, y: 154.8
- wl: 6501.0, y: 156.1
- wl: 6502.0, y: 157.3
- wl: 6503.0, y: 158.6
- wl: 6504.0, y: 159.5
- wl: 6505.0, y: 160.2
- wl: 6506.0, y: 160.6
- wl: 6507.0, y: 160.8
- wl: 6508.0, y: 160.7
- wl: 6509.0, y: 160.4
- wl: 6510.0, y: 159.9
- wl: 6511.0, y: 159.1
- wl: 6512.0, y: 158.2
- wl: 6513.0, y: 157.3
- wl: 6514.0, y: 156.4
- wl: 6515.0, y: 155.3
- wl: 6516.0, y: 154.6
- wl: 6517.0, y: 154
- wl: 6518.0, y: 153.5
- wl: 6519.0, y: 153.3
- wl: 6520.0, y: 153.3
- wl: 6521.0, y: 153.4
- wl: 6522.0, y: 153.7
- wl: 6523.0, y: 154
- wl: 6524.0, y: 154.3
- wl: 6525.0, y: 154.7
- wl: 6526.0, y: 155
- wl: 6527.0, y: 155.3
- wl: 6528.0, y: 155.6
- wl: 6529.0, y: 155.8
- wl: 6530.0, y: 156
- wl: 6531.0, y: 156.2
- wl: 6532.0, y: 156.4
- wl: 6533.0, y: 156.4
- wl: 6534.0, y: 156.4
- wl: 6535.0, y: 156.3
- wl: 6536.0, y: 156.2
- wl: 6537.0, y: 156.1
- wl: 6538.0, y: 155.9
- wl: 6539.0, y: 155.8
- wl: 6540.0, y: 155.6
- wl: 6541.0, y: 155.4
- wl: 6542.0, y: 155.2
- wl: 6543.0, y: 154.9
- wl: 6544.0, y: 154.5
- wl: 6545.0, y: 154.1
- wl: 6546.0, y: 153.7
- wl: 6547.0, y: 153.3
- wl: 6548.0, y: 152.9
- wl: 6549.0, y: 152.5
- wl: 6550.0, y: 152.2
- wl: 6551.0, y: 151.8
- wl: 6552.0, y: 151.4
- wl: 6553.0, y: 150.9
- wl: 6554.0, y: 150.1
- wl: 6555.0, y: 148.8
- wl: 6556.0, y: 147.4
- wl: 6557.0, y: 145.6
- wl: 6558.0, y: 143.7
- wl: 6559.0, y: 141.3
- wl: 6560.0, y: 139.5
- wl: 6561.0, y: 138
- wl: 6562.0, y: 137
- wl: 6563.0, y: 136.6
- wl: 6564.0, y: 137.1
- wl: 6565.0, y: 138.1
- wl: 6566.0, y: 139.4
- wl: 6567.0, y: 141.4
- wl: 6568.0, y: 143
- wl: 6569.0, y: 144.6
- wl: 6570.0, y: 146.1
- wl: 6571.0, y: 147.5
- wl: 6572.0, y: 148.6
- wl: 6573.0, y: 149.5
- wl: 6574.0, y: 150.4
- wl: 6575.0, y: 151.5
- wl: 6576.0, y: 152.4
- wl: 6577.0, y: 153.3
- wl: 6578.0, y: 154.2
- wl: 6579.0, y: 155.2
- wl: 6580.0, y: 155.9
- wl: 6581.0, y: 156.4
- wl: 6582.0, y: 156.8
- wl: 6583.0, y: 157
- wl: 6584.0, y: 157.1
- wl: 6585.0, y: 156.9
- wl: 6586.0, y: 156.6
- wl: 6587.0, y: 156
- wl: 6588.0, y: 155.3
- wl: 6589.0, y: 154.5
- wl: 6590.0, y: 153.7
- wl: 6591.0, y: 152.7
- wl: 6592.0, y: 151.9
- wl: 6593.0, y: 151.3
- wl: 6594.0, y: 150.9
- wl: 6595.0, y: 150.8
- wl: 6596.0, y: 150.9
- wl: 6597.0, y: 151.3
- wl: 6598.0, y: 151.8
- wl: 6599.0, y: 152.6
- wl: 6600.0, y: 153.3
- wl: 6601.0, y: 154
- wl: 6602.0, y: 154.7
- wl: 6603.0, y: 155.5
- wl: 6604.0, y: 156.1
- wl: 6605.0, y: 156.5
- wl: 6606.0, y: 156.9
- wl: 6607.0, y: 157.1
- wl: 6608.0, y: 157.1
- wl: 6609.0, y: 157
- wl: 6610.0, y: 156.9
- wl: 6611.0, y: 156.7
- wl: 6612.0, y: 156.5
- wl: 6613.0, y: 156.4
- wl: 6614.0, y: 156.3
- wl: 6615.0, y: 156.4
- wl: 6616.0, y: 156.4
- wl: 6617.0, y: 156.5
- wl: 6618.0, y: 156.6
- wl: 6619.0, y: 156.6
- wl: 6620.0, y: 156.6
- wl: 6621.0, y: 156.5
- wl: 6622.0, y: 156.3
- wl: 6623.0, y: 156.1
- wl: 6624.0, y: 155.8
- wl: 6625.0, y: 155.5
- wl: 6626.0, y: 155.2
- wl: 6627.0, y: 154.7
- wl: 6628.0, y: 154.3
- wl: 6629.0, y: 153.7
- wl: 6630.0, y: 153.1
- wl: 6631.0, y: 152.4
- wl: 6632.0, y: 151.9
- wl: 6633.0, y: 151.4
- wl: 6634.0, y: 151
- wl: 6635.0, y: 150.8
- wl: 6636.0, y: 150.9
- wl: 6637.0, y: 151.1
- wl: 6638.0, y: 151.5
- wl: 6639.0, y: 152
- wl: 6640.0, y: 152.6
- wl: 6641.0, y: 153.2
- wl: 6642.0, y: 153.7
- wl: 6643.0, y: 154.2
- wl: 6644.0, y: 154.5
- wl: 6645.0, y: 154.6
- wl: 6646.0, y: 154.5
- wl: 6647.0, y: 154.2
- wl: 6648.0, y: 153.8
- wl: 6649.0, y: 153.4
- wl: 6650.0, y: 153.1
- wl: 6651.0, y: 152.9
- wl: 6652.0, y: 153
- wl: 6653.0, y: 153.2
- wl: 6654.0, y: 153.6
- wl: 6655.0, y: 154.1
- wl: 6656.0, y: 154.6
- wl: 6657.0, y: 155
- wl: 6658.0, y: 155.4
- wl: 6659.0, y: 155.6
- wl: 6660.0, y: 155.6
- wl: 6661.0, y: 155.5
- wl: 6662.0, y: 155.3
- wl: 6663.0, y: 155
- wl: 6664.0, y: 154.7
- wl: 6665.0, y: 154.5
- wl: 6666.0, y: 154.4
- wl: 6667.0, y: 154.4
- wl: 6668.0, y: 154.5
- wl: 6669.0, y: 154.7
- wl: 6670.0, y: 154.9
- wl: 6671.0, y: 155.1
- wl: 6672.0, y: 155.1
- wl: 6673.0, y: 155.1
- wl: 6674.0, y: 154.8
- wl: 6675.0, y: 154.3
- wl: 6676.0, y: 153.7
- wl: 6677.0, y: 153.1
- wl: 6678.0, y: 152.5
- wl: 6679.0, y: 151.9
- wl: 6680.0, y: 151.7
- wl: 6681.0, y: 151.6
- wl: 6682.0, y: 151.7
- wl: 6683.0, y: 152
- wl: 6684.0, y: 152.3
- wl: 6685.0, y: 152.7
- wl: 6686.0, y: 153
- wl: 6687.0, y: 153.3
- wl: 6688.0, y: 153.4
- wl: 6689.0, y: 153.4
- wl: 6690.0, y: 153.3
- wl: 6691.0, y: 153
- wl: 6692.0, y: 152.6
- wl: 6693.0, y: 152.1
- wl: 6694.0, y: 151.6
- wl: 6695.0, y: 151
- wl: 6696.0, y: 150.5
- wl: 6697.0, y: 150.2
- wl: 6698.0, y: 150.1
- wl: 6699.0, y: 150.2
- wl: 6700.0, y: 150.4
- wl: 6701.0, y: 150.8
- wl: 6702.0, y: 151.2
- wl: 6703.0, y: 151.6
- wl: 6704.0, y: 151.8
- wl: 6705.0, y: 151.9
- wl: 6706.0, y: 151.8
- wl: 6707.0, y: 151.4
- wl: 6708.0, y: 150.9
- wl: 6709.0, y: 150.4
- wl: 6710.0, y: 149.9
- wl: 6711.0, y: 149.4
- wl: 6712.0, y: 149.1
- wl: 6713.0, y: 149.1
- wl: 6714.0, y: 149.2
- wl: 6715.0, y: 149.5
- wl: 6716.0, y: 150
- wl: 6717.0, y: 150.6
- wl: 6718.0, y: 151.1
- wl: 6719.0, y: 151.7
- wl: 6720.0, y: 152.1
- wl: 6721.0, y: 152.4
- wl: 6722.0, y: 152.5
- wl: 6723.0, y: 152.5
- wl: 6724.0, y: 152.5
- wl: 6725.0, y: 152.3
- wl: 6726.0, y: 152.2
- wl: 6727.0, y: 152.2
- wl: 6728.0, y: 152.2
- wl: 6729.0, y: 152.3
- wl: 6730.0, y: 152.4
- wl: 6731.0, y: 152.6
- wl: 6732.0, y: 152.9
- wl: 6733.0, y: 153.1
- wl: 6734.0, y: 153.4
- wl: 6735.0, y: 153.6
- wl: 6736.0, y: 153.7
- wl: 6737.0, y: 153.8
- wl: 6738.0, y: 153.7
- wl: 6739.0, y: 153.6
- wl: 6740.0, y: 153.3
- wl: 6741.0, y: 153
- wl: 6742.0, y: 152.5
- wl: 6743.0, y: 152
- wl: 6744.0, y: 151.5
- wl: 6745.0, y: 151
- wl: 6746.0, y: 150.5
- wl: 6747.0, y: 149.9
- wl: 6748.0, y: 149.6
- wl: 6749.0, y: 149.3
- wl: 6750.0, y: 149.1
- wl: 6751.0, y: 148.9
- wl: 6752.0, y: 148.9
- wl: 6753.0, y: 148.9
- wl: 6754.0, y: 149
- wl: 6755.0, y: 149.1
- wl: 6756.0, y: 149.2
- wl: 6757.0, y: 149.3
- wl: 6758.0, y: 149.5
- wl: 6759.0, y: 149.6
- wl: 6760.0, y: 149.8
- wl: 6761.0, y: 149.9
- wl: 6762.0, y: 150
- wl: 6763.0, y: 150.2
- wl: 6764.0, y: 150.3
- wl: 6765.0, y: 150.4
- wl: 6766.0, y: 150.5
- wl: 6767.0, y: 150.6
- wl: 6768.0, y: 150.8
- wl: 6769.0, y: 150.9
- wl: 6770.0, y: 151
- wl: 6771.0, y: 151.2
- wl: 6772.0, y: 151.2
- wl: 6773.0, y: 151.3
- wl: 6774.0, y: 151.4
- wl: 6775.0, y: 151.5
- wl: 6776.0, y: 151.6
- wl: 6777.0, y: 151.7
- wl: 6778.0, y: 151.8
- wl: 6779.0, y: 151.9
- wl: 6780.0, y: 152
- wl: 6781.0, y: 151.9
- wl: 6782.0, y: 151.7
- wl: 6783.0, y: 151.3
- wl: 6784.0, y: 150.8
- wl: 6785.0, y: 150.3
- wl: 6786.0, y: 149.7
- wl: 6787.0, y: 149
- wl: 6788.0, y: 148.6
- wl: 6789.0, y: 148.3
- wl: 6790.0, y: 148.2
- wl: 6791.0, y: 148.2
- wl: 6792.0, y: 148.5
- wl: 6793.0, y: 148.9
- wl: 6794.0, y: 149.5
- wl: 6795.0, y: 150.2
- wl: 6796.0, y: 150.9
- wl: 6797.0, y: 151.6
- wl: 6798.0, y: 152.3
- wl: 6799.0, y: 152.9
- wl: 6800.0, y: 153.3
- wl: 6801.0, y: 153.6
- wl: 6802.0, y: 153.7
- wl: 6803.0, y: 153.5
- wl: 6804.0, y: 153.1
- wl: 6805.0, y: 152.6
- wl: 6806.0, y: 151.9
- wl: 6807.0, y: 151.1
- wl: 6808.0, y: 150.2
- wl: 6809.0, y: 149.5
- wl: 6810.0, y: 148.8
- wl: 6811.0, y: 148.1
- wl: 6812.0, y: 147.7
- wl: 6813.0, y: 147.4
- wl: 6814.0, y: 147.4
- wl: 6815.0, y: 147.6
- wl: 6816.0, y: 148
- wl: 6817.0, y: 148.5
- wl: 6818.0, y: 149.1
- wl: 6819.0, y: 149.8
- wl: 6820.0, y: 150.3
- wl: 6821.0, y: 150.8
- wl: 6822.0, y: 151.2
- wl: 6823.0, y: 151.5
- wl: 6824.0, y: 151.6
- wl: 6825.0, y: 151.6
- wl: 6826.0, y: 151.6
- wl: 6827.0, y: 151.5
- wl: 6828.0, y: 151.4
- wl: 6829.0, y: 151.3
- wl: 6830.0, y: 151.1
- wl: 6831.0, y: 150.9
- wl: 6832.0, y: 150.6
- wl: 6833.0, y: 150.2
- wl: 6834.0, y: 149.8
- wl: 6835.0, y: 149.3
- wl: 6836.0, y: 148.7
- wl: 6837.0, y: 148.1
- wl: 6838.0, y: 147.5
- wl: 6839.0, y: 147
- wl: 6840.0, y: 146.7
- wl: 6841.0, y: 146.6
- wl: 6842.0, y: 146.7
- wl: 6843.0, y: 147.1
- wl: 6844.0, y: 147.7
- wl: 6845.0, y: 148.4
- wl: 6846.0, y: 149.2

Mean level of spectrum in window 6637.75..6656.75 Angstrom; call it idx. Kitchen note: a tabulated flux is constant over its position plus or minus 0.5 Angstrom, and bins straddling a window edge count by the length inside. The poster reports 154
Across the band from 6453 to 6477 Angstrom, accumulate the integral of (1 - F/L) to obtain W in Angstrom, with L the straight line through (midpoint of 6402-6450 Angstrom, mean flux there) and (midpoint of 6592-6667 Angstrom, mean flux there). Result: 0.6 Angstrom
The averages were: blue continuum 158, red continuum 154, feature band 154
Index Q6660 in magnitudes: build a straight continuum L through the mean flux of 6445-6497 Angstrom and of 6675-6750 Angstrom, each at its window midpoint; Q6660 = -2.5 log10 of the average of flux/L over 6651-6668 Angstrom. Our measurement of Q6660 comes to -0.02 mag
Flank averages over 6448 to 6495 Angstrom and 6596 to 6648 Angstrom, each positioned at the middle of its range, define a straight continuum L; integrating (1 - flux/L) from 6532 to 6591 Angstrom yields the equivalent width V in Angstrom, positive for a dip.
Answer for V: 1.32 Angstrom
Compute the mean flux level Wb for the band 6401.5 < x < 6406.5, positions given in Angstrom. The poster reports 160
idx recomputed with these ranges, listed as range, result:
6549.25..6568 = 144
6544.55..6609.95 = 151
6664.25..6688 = 154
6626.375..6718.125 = 153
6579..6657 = 154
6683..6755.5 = 151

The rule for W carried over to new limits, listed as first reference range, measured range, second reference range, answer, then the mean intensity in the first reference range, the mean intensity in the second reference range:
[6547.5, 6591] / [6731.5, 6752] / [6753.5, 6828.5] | -0.2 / 149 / 150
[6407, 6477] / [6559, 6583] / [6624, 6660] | 1.2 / 157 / 153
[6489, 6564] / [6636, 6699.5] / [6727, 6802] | -0.6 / 153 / 151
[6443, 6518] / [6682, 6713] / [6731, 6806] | 0.1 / 155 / 151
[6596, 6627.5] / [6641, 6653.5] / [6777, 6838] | 0.1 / 156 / 150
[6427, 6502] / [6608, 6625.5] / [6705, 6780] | -0.4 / 155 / 151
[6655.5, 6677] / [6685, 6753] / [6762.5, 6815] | 0.7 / 155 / 151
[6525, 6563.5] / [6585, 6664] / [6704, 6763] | -1.5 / 152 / 151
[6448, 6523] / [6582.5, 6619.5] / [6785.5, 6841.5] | -0.5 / 155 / 150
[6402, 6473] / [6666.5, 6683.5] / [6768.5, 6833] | -0.1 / 157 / 151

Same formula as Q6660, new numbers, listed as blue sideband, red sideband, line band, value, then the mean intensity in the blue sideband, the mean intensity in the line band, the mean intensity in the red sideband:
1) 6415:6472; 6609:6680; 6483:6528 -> 0.005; 156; 155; 154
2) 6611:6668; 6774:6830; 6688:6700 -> 0.010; 154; 152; 151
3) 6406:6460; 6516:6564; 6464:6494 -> 0.008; 157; 154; 152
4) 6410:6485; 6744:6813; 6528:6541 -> -0.010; 156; 156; 150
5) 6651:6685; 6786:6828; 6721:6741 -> -0.004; 154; 153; 150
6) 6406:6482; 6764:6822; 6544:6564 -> 0.052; 156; 147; 151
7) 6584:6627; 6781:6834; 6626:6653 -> 0.009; 155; 153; 150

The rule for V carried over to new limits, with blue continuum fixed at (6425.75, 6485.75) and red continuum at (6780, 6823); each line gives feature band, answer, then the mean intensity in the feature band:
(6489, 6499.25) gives 0.3 Angstrom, 151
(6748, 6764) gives 0.2 Angstrom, 149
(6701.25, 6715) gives 0.1 Angstrom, 151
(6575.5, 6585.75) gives -0.1 Angstrom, 156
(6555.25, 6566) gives 0.9 Angstrom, 141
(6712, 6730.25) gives 0.0 Angstrom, 151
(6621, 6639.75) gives 0.0 Angstrom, 153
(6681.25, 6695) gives 0.0 Angstrom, 153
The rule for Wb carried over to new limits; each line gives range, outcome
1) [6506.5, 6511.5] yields 160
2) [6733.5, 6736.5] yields 154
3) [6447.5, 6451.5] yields 155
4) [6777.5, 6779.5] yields 152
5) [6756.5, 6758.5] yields 149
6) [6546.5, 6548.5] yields 153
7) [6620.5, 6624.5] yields 156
